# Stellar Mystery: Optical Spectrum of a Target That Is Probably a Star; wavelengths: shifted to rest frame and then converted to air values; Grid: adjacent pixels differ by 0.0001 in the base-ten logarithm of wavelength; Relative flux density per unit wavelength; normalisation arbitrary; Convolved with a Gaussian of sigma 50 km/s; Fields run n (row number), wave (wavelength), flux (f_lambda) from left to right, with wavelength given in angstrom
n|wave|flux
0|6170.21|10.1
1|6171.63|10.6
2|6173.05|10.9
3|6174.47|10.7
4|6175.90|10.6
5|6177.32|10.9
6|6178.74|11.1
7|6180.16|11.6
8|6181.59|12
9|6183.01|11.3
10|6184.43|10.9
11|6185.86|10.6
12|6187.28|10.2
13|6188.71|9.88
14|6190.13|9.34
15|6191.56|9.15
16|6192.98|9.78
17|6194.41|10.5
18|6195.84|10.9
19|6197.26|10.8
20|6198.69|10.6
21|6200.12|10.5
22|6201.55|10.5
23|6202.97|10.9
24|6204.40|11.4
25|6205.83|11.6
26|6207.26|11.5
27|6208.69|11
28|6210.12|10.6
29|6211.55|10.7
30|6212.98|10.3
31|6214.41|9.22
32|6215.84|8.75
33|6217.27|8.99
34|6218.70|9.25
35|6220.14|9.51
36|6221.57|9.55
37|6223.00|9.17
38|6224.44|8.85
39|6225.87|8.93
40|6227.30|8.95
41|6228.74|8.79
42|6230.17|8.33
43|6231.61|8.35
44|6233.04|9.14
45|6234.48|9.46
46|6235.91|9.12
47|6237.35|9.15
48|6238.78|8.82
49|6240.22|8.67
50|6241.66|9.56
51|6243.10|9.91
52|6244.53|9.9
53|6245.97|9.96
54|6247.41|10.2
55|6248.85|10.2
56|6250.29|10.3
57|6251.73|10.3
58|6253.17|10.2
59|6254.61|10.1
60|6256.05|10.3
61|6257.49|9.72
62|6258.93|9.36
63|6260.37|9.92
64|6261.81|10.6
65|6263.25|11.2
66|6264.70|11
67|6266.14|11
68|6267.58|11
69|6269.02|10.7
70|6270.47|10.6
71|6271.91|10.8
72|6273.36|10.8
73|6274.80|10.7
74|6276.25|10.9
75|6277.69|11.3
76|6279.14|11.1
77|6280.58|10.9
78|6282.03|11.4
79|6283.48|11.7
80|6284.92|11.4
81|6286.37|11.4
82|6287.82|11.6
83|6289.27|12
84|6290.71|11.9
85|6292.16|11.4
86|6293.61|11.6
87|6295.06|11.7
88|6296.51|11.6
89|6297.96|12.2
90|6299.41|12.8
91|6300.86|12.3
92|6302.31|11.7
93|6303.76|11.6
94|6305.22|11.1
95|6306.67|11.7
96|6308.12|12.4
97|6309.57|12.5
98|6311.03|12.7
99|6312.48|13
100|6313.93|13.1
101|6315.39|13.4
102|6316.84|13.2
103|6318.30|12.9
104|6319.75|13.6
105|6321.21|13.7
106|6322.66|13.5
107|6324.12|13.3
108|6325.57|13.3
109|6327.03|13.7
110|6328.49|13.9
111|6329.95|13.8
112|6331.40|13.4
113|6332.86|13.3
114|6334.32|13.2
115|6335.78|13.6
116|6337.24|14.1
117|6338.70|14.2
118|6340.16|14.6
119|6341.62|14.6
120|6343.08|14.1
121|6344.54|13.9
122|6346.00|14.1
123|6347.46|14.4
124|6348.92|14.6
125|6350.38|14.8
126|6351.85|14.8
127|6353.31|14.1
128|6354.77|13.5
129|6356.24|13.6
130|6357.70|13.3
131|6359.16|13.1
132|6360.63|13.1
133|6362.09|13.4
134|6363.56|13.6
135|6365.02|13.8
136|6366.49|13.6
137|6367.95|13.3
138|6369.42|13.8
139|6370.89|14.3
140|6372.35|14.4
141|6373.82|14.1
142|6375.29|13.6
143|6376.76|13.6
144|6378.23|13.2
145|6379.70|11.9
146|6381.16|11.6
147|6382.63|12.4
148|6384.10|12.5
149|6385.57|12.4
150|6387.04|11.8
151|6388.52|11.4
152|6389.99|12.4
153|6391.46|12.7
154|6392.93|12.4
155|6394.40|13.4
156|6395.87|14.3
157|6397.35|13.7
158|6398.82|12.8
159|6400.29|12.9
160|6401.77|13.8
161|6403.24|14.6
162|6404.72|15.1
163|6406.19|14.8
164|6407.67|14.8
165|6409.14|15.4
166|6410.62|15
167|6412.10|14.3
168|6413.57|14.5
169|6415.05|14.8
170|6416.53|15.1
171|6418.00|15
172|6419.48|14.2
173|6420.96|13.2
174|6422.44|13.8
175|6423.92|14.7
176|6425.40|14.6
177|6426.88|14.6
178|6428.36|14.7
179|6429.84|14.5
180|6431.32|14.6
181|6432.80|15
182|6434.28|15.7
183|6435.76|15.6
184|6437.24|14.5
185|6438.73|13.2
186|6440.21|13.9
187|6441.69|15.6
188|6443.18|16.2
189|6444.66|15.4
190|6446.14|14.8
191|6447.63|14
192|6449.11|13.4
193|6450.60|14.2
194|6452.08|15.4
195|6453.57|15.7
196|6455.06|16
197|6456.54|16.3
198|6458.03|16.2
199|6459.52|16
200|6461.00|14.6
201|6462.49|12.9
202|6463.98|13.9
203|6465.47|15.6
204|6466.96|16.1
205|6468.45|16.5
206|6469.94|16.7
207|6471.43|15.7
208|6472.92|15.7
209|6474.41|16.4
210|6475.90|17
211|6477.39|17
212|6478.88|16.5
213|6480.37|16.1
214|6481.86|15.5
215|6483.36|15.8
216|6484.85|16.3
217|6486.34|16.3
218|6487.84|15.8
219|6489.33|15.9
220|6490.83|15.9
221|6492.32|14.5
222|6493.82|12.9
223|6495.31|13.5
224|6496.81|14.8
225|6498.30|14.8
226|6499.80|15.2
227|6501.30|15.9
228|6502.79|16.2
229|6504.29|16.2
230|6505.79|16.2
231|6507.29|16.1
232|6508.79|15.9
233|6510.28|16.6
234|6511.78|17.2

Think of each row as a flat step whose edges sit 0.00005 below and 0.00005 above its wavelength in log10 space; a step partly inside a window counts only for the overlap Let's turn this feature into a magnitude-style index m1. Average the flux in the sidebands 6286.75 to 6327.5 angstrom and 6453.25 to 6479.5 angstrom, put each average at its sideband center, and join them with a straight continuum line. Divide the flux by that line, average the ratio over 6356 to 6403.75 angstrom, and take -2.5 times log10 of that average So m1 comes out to 0.07 mag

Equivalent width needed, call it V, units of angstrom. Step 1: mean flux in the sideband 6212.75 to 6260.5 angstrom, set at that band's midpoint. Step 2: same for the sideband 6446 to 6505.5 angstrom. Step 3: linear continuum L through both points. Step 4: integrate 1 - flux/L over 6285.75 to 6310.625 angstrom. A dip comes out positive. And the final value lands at -1.99 angstrom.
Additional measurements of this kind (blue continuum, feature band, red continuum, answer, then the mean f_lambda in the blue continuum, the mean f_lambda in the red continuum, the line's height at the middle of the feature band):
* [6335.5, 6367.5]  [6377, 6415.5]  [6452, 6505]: 3.0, 14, 15.6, 14.5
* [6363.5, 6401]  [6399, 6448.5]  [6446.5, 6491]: -1.1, 13.1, 15.6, 14.3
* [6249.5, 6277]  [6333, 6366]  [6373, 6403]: -4.8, 10.5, 12.9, 12.1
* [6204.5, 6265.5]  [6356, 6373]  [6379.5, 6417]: -1.2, 9.77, 13.5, 12.7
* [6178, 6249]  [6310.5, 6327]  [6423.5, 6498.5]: -1.4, 9.96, 15.3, 12.2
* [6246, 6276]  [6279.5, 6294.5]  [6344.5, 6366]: -0.2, 10.4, 13.9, 11.4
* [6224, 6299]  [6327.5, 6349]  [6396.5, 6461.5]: -2.8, 10.4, 14.7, 12.4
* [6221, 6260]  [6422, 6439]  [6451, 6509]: -0.4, 9.46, 15.6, 14.4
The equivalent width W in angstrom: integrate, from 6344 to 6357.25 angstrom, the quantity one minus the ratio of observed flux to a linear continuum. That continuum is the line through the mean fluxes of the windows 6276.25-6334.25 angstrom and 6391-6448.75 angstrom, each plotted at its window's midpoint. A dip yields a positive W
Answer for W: -1.00 angstrom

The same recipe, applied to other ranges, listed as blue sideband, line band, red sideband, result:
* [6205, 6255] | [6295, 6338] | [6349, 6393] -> -3.76 angstrom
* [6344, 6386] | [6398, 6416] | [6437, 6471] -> -0.15 angstrom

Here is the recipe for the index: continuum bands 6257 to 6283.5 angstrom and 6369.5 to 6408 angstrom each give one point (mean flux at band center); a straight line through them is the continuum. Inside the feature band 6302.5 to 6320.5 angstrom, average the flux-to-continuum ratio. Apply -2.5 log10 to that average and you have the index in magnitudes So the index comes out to -0.084 mag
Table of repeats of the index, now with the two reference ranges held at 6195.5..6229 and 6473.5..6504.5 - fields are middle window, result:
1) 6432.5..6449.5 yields -0.01 mag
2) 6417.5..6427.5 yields 0.00 mag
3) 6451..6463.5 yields -0.02 mag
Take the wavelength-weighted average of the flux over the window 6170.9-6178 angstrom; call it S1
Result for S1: 10.7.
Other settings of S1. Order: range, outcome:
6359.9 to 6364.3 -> 13.4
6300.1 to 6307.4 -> 11.7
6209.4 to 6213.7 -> 10.5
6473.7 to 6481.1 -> 16.6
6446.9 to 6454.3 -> 14.5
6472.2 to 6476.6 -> 16.4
